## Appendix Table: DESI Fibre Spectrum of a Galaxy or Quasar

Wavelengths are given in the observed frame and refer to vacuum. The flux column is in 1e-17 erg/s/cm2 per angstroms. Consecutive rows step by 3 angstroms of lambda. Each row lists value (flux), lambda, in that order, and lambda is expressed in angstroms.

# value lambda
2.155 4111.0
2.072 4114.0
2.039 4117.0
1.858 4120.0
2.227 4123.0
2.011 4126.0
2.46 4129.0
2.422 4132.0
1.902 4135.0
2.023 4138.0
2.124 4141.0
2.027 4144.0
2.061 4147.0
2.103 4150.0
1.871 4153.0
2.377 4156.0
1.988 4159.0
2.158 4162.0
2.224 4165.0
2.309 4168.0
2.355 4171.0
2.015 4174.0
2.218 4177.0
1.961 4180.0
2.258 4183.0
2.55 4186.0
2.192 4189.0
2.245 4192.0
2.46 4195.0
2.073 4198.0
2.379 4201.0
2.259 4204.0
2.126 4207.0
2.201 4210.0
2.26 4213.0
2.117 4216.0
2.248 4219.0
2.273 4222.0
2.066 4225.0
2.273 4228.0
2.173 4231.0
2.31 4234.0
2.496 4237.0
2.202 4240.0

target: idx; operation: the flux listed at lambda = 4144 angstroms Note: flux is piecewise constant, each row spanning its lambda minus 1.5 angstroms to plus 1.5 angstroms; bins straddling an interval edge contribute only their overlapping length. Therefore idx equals 2.027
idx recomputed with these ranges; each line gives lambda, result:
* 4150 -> 2.103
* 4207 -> 2.126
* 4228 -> 2.273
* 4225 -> 2.066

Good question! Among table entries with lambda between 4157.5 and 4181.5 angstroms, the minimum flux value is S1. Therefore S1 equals 1.961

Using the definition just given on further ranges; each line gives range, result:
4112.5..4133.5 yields 1.858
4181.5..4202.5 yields 2.073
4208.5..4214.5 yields 2.201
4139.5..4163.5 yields 1.871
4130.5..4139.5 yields 1.902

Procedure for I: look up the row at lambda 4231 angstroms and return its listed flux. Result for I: 2.173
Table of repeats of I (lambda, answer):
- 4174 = 2.015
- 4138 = 2.023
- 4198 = 2.073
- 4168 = 2.309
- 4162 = 2.158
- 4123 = 2.227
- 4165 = 2.224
